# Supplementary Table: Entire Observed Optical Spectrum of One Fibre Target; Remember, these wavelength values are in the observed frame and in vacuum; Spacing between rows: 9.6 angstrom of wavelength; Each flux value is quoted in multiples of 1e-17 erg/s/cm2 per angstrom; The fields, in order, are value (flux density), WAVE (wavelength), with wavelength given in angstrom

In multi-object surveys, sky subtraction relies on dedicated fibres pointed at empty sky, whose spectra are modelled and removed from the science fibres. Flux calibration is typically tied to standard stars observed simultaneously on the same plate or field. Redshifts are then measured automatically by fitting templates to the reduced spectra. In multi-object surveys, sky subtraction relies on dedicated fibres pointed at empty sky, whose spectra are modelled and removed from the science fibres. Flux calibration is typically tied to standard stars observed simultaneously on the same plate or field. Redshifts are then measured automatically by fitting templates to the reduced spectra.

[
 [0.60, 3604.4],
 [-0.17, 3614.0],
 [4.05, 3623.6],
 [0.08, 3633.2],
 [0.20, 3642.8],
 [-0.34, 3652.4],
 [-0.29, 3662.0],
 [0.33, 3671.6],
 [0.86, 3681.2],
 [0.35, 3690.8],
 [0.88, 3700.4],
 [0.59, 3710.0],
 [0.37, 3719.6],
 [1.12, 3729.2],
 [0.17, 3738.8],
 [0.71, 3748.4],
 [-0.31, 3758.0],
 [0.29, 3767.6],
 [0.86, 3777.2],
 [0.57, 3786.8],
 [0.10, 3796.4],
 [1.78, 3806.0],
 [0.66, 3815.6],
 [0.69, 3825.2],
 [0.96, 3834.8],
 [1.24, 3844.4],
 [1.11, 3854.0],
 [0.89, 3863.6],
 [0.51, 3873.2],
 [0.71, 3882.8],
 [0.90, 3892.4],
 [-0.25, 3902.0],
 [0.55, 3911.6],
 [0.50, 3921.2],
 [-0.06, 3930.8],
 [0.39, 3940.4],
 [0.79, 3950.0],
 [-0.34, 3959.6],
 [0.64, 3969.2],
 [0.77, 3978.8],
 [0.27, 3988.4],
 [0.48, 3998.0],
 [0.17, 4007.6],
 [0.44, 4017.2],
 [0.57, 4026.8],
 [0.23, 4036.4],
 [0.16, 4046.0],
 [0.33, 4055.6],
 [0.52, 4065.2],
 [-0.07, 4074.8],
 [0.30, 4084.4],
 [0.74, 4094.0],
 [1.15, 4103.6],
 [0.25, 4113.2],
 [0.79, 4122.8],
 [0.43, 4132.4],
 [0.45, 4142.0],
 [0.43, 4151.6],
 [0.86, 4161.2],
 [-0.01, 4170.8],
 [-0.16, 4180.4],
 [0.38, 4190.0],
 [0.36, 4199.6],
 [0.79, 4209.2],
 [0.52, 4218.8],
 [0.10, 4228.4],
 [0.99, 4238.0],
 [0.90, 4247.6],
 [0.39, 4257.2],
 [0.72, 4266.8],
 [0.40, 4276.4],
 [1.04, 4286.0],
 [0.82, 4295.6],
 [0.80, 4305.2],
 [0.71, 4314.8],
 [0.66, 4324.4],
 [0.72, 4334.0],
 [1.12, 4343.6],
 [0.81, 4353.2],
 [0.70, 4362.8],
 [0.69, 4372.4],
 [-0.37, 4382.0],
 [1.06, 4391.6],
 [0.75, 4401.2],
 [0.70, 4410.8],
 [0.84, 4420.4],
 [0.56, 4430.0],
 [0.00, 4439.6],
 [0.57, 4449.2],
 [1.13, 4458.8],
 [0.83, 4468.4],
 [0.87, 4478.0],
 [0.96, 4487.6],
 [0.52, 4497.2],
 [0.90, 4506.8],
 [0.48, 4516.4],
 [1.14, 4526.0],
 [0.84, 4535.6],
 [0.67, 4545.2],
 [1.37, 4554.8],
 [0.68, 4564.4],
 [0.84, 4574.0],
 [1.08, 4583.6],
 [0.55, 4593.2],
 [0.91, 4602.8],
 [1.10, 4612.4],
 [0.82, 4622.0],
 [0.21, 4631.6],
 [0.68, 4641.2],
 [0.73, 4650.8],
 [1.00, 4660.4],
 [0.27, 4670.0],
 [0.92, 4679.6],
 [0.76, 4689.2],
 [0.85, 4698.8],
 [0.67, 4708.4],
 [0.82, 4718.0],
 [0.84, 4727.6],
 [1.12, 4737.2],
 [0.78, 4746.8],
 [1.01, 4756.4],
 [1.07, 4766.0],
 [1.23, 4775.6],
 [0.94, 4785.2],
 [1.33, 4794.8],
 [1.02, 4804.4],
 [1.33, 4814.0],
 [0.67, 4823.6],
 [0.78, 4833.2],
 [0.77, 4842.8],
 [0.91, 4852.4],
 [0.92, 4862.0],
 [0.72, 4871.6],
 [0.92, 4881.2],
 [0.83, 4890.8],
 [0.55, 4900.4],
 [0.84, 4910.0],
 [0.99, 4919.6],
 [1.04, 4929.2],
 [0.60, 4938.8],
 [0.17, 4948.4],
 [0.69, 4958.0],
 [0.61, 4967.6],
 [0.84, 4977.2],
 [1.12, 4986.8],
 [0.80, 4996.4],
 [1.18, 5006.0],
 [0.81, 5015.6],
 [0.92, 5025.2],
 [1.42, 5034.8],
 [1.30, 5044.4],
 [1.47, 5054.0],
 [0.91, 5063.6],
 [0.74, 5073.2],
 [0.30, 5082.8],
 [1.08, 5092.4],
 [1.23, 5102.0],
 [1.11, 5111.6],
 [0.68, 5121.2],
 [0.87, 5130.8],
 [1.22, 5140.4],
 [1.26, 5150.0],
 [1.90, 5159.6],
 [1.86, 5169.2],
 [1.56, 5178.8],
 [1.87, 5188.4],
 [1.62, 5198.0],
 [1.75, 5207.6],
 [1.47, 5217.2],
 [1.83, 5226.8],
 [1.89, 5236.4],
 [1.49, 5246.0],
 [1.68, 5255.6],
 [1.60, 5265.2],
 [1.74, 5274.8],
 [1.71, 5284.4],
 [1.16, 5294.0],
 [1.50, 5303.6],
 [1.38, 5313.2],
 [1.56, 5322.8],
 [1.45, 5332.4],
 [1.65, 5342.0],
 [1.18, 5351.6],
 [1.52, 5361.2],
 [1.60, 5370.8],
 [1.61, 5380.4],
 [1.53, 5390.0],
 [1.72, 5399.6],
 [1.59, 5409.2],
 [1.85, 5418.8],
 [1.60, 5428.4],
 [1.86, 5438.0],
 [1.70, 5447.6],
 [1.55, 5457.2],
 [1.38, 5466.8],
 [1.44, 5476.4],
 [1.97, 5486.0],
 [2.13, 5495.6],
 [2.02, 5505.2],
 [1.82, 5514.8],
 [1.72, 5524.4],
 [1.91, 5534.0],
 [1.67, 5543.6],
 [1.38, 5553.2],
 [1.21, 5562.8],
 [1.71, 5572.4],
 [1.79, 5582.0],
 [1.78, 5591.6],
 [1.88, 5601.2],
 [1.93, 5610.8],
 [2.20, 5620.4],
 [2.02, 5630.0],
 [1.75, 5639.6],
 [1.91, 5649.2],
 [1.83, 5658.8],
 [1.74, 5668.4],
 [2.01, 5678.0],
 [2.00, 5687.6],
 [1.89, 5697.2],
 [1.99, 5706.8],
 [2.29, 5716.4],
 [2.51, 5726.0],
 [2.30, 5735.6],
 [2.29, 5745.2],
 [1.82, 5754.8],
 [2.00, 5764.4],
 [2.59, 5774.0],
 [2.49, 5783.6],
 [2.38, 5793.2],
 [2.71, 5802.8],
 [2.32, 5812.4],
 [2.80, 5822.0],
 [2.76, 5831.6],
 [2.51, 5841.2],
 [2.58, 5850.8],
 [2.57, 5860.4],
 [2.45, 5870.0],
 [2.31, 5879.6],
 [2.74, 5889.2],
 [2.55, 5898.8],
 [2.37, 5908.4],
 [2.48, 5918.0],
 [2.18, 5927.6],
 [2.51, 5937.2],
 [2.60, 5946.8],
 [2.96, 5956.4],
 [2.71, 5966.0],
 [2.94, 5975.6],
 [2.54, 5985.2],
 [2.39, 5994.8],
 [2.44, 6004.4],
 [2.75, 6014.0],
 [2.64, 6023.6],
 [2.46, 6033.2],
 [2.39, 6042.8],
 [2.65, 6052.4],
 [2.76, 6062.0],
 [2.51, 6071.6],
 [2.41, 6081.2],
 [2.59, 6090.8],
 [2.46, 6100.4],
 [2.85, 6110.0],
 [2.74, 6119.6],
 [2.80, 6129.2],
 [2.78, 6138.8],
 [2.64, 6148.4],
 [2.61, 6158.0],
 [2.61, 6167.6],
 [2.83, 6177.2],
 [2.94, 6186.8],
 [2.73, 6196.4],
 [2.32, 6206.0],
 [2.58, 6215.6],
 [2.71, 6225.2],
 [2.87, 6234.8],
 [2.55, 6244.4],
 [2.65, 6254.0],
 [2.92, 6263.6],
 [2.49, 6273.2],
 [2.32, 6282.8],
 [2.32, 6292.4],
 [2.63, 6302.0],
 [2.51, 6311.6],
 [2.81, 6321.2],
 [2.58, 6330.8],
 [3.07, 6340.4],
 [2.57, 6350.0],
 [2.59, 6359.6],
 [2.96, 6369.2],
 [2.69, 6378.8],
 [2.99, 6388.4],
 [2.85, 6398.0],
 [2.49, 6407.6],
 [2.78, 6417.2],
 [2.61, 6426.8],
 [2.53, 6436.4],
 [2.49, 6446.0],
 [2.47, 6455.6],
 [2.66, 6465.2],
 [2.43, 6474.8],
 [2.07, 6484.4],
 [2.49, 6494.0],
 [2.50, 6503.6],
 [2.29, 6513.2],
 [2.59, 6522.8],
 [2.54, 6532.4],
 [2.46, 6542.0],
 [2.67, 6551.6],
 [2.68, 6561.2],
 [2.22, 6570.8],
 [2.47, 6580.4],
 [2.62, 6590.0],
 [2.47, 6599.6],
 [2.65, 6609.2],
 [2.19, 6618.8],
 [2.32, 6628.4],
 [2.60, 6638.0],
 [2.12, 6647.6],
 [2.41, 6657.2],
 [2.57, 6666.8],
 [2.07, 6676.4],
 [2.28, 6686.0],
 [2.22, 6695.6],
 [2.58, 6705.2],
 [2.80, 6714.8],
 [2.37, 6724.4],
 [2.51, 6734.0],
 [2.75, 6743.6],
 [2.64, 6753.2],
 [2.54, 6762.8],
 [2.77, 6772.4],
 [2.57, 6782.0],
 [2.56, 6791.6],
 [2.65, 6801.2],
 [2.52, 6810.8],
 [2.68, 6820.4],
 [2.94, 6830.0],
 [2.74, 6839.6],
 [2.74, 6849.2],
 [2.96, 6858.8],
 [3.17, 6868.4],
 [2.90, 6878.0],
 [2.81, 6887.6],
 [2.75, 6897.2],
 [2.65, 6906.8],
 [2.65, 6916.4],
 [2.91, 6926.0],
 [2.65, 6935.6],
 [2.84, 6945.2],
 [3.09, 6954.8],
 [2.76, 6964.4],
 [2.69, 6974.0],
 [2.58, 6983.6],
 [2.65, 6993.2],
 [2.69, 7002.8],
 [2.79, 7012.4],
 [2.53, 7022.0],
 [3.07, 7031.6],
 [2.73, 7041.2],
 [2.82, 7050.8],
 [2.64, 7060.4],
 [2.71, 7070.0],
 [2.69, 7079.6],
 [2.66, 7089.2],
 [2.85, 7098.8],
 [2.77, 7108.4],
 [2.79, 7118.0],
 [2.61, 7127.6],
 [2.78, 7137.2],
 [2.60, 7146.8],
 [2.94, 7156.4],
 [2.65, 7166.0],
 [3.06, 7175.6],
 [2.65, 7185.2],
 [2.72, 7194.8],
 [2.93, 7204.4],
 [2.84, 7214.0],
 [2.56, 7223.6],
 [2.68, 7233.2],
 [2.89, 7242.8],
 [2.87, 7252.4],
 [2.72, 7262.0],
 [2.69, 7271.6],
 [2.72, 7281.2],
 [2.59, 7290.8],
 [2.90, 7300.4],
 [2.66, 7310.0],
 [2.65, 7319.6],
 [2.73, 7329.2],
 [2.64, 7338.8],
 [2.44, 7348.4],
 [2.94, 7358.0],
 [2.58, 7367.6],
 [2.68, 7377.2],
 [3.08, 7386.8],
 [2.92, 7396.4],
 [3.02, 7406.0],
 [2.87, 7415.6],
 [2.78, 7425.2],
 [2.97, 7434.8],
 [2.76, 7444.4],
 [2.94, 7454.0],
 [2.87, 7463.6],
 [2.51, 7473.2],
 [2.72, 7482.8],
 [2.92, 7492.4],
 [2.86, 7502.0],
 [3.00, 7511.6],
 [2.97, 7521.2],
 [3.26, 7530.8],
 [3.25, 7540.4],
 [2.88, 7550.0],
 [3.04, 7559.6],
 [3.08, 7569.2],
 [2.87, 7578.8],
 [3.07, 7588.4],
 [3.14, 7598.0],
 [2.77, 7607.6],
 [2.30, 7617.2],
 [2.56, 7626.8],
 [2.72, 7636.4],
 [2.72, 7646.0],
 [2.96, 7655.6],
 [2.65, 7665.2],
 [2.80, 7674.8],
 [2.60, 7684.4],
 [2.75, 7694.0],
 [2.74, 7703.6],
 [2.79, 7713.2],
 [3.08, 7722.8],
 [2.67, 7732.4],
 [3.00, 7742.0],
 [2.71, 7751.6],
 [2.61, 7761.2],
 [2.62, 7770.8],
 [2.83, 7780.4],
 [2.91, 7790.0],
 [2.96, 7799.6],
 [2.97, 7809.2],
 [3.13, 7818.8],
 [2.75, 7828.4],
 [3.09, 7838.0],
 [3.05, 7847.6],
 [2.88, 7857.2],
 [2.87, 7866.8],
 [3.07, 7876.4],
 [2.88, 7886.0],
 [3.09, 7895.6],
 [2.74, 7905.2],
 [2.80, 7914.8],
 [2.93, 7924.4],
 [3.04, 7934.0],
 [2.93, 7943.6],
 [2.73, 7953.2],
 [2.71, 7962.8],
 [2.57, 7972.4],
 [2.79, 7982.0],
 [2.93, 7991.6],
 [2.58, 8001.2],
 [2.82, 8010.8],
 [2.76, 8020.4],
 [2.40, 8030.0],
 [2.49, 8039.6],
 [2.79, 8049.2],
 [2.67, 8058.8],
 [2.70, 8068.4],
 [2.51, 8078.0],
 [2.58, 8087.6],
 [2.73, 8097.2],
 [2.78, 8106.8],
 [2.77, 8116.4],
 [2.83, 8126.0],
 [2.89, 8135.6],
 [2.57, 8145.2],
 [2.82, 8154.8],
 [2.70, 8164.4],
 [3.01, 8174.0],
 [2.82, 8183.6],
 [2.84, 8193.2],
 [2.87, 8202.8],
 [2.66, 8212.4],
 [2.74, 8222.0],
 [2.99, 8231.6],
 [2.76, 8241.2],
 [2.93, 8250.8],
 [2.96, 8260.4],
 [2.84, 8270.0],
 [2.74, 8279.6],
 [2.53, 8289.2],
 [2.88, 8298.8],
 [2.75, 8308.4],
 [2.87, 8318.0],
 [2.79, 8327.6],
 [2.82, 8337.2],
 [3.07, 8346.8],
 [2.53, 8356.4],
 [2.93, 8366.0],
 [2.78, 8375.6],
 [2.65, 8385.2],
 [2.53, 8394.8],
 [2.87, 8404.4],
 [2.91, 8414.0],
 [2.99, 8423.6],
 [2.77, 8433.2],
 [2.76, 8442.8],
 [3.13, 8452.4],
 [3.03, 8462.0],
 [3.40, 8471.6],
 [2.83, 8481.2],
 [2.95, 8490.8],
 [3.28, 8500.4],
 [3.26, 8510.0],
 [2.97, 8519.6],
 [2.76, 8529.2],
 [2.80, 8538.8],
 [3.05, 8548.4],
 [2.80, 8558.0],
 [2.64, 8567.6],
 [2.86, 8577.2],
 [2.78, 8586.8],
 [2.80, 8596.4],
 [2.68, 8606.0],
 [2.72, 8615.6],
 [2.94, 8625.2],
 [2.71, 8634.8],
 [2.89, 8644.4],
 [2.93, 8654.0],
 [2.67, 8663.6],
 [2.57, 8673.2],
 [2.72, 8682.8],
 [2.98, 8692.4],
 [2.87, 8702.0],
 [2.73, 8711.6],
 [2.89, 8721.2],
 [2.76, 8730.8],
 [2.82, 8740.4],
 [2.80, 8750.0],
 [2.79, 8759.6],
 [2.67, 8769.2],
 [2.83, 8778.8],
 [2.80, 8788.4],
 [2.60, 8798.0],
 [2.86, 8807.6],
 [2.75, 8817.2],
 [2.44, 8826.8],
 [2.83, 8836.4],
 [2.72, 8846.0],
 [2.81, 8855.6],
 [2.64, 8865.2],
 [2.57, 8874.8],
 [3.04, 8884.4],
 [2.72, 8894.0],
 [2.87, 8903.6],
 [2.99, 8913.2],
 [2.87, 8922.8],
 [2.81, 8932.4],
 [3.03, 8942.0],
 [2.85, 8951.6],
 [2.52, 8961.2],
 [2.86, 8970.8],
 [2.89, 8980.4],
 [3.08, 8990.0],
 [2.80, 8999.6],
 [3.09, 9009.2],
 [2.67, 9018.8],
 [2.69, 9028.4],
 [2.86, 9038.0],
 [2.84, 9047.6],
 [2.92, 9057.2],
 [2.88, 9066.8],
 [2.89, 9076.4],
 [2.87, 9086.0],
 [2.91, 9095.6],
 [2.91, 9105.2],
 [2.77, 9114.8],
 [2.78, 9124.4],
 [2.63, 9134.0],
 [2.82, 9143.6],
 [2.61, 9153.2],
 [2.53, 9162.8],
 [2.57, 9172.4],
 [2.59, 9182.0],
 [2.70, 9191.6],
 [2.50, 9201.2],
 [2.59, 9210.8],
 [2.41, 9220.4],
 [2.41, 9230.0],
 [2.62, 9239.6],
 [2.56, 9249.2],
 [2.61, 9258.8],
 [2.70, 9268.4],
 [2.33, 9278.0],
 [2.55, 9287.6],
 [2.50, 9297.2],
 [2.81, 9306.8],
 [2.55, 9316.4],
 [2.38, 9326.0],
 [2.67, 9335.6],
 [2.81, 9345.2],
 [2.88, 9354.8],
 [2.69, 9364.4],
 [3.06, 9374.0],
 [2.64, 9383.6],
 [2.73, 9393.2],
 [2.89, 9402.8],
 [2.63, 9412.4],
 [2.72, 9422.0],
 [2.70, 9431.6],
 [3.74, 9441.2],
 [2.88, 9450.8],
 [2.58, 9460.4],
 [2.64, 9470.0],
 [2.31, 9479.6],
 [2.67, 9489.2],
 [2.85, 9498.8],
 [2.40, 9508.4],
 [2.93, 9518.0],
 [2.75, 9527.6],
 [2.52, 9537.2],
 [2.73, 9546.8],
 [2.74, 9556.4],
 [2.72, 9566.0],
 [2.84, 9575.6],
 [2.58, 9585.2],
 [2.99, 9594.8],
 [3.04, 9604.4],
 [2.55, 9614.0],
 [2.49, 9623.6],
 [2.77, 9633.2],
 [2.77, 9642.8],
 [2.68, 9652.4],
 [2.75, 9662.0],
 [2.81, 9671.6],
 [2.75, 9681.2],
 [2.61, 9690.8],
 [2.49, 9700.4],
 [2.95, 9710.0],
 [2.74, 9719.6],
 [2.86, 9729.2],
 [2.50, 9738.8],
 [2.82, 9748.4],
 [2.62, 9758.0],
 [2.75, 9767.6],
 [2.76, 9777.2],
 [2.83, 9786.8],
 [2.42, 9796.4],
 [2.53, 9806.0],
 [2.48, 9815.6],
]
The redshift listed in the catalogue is 0.292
